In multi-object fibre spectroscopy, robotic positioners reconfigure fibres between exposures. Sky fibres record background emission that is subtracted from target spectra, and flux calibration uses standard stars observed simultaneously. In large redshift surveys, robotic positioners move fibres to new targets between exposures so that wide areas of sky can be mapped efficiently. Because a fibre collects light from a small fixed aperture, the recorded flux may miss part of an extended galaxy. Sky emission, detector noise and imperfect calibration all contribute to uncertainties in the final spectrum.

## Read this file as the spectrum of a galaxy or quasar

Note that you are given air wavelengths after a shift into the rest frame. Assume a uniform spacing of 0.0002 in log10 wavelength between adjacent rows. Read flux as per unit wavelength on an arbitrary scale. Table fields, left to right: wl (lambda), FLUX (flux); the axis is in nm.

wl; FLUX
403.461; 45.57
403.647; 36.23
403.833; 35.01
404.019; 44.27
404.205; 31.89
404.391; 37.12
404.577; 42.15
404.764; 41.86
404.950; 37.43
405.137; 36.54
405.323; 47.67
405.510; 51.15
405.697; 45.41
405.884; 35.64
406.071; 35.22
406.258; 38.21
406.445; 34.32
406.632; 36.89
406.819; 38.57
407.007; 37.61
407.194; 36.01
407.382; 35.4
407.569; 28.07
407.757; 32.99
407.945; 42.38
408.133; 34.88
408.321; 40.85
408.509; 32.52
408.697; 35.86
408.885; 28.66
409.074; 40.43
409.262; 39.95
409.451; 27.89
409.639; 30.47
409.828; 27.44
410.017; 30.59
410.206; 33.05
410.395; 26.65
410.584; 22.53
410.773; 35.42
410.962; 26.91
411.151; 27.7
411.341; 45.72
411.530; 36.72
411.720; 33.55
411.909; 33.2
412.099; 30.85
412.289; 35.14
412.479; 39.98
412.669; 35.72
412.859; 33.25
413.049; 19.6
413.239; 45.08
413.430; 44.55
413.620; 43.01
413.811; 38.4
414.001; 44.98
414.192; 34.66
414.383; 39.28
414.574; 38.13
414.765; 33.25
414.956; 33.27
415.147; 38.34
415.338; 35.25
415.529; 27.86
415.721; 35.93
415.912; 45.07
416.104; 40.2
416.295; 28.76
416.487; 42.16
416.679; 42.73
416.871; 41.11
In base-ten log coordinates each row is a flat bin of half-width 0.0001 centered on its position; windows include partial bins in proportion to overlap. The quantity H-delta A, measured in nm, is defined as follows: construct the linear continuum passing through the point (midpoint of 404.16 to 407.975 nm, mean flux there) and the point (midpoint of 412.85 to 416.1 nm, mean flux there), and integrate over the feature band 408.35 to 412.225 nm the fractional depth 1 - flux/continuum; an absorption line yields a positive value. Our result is 0.540 nm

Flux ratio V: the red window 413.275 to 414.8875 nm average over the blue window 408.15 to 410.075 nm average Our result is 1.18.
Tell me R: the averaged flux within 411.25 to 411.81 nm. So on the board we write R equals 38.7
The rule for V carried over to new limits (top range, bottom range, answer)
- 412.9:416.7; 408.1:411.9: 1.14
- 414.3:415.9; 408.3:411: 1.12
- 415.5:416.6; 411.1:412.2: 1.07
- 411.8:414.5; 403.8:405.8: 0.90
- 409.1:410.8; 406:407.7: 0.86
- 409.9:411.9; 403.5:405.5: 0.80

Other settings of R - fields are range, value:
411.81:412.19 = 32.1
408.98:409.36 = 40.1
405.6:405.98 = 40.5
